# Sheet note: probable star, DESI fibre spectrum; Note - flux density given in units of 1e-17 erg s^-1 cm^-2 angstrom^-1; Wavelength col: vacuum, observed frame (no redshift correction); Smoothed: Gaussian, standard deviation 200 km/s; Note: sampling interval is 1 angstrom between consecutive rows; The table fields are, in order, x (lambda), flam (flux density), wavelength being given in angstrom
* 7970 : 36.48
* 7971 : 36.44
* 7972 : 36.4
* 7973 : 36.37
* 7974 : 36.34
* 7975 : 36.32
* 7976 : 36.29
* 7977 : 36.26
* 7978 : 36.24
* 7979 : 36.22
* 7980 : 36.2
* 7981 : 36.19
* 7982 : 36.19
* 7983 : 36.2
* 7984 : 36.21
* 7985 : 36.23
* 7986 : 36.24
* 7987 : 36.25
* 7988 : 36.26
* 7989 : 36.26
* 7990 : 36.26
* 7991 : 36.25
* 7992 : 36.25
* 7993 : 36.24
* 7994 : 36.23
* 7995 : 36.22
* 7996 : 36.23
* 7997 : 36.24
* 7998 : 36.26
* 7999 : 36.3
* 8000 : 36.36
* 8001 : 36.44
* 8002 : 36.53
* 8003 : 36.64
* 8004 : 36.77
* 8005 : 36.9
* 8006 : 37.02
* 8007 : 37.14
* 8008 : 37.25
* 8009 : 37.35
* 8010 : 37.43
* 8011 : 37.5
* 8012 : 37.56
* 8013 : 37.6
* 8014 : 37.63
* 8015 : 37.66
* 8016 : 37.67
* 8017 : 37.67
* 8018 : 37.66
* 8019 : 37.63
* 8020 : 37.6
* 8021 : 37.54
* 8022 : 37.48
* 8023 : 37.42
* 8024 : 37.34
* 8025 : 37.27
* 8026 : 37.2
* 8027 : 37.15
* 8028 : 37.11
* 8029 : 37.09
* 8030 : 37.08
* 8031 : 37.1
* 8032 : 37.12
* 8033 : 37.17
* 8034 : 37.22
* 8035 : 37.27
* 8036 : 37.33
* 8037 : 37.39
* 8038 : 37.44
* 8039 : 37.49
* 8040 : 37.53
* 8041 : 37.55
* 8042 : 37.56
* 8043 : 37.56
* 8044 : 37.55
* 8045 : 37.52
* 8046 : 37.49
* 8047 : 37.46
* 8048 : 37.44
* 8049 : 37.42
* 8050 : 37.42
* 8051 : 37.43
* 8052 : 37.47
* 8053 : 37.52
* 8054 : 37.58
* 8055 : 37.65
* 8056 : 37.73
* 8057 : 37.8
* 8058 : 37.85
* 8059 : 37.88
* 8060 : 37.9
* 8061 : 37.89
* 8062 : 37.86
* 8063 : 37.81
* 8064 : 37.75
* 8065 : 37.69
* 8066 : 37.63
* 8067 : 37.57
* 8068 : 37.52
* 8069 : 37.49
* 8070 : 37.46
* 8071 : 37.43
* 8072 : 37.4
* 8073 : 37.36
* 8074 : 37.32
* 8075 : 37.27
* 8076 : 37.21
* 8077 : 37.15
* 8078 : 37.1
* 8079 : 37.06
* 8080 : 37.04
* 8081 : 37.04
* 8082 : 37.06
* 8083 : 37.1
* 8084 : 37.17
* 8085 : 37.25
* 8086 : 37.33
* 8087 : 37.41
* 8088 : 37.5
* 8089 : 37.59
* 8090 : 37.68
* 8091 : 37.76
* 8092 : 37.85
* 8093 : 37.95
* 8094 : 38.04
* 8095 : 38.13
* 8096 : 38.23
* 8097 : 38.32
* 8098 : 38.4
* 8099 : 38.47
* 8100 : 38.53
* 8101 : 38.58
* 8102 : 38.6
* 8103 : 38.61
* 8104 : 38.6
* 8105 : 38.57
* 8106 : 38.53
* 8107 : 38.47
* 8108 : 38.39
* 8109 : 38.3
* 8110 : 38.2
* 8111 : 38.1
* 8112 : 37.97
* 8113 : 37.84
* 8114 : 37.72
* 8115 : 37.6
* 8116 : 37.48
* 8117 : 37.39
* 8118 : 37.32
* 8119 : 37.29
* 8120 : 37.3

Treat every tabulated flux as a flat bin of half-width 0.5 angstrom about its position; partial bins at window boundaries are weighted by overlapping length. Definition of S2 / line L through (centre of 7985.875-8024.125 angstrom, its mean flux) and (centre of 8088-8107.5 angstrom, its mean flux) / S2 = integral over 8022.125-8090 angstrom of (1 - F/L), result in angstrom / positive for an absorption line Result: 0.4 angstrom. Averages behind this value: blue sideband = 36.9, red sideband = 38.2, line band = 37.4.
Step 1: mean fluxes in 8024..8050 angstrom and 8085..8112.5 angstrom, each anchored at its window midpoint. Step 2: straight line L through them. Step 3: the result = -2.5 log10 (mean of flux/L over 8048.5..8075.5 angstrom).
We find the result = 0.00 mag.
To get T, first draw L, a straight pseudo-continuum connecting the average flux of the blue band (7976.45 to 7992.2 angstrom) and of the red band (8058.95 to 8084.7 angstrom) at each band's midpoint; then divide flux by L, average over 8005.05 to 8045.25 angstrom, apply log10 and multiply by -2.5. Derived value -0.02 mag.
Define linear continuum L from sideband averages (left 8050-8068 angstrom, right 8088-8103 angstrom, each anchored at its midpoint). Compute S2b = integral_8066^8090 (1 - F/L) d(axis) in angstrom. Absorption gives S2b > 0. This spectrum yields 0.39 angstrom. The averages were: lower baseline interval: 37.7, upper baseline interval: 38.1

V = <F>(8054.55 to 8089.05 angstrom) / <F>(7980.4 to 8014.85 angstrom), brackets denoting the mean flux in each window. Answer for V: 1.02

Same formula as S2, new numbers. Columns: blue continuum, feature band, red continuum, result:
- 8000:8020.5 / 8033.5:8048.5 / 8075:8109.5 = 0.0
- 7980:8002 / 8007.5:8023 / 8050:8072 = -0.3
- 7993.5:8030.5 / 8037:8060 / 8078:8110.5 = -0.1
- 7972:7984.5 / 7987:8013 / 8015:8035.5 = 0.1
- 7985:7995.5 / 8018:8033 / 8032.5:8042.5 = -0.1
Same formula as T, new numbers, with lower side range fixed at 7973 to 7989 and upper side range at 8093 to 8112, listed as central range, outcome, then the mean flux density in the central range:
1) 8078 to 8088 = 0.02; 37.2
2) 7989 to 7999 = 0.01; 36.2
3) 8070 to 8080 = 0.02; 37.3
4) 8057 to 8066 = 0.00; 37.8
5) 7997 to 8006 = 0.00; 36.5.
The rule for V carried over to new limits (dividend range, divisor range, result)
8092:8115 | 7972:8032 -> 1.04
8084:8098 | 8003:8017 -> 1.01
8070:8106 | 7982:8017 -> 1.03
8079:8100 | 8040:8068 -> 1.00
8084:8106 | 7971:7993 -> 1.05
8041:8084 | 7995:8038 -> 1.01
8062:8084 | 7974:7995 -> 1.03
